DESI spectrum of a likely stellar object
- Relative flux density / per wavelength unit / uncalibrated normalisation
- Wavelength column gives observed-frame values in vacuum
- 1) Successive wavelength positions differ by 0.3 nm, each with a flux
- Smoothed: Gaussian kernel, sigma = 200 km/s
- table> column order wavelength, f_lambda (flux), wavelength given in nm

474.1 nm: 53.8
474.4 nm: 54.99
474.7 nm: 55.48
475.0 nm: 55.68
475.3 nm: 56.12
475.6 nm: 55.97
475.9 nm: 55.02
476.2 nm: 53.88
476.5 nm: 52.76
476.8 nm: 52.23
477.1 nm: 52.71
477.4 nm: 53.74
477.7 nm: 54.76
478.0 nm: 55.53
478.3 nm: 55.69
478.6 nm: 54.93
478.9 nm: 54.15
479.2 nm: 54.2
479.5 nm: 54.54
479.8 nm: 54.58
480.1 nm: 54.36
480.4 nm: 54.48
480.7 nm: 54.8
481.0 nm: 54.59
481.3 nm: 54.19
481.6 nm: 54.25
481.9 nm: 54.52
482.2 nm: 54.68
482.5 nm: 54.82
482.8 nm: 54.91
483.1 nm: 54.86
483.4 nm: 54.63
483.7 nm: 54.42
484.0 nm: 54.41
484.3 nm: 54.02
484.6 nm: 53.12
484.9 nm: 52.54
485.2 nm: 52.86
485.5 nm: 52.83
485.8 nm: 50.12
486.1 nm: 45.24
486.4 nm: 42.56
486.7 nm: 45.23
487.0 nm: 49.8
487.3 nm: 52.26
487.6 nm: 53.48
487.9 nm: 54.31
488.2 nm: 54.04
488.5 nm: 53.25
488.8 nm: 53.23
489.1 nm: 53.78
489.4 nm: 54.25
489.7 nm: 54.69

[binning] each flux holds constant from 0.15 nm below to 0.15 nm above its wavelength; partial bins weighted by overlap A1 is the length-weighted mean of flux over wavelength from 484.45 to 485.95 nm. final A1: 52.3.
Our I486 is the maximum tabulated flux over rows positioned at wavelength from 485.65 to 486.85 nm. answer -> 50.12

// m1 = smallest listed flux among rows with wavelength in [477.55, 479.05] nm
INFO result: 54.15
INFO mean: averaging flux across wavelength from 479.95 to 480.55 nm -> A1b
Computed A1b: 54.4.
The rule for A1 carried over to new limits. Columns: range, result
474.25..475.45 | 55.6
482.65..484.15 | 54.6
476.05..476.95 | 53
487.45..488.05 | 53.9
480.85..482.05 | 54.4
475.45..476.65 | 54.4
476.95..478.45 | 54.5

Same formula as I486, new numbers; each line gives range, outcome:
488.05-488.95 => 54.04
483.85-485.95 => 54.41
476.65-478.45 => 55.69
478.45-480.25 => 54.93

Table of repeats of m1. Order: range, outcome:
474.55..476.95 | 52.23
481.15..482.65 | 54.19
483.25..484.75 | 53.12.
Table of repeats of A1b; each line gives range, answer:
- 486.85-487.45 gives 51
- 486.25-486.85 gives 43.9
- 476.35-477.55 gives 52.9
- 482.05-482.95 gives 54.8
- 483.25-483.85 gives 54.5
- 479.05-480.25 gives 54.4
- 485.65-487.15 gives 46.6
